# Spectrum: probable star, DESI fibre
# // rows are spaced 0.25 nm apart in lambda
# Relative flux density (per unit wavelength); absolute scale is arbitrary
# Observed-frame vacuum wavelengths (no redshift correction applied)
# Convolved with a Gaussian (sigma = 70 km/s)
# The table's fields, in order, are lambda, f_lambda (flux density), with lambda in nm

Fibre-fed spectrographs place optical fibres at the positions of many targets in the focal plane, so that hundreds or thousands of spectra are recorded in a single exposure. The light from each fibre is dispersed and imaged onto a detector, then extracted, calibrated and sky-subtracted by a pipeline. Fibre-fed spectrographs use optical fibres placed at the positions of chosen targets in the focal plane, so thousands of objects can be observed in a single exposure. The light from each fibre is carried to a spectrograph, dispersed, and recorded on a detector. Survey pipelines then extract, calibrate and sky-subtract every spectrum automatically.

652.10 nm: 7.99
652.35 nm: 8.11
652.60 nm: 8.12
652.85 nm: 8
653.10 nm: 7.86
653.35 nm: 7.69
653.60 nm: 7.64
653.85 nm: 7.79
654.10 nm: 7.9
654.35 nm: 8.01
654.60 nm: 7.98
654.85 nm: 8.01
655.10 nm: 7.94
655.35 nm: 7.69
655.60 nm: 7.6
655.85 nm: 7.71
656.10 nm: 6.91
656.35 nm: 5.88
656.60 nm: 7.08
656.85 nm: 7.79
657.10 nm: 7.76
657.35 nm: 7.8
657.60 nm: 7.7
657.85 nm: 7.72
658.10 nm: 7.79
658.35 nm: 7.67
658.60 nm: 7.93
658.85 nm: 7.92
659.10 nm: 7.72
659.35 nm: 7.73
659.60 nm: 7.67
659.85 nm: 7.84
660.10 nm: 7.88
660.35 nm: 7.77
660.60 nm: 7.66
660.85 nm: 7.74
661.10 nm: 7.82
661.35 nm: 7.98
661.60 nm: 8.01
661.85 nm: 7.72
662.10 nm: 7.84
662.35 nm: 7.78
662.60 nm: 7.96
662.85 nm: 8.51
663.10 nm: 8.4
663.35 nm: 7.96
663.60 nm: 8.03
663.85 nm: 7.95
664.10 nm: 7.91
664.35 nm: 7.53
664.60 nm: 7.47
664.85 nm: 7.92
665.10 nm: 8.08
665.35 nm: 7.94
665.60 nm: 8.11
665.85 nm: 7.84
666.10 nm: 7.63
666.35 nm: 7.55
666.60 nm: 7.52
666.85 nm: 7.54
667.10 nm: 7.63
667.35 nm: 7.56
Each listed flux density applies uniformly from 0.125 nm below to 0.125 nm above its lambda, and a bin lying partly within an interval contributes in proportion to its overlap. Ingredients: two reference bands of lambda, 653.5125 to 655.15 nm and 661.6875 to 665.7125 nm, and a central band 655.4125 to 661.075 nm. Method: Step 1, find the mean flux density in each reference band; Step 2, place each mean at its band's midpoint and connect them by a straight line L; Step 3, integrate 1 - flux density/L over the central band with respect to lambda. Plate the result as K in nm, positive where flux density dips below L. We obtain 0.22 nm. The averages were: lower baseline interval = 7.9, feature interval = 7.61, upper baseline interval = 7.94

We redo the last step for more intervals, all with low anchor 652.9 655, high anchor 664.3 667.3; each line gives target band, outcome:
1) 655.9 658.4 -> 0.133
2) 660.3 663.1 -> -0.050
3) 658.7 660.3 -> 0.002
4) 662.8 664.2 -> -0.064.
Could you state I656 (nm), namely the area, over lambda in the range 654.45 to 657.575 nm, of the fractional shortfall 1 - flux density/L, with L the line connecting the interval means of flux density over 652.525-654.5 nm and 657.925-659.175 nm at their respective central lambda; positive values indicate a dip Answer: 0.13 nm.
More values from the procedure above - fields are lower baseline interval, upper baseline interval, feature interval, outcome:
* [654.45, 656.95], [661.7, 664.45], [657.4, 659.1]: -0.033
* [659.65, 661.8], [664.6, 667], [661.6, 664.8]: -0.051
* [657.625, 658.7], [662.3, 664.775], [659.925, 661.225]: 0.012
